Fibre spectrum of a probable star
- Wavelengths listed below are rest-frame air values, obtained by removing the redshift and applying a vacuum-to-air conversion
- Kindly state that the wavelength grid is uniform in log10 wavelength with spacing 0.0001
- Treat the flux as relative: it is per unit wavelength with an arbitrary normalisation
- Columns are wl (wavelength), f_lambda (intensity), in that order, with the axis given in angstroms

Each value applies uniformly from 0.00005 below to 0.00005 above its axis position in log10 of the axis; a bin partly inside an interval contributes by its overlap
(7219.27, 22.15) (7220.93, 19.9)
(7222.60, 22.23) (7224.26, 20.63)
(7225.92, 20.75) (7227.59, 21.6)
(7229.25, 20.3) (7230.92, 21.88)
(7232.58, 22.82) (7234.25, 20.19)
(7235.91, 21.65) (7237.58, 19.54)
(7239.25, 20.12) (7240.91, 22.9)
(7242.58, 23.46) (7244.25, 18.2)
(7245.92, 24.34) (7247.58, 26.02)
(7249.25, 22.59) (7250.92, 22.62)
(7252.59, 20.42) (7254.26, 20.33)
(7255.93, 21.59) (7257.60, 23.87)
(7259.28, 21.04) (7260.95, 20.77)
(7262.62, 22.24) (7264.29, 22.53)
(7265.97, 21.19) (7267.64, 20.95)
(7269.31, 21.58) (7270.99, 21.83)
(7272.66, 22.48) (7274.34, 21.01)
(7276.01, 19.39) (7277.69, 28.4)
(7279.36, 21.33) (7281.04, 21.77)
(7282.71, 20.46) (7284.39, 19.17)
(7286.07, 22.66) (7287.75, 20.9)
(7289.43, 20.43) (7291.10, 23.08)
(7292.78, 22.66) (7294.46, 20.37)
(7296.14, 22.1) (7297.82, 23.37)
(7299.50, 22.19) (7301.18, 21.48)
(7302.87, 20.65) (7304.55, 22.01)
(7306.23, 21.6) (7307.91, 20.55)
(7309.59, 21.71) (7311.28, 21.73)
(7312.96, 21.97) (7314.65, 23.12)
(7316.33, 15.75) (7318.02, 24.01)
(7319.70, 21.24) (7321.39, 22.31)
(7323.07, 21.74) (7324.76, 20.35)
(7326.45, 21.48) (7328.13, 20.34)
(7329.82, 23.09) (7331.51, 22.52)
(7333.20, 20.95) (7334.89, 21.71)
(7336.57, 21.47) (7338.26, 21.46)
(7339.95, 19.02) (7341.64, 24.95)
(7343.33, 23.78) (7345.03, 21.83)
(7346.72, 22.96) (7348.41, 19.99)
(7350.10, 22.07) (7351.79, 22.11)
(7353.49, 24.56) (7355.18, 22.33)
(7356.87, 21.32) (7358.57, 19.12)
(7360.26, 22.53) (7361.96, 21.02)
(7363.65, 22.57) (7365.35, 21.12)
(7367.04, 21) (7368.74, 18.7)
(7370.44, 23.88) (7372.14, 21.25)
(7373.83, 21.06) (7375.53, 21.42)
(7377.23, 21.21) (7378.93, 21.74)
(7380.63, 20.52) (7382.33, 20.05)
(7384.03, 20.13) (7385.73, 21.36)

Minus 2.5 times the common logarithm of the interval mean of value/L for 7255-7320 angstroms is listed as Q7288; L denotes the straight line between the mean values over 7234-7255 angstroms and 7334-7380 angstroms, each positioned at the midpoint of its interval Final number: 0.00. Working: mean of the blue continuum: 21.8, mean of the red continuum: 21.7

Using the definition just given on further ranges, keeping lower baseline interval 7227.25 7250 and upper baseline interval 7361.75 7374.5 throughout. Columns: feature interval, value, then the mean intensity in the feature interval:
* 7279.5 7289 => 0.04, 21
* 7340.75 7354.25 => -0.06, 22.7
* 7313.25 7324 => 0.01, 21.4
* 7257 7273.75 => 0.00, 21.8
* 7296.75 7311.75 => -0.01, 21.7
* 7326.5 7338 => -0.01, 21.7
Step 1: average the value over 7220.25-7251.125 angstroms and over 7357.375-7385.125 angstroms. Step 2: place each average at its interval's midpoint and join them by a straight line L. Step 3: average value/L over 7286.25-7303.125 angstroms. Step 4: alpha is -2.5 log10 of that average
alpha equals -0.02 mag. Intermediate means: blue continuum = 21.7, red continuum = 21.1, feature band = 21.8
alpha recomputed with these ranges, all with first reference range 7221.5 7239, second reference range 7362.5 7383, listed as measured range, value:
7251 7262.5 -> -0.02 mag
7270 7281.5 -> -0.06 mag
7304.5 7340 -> -0.01 mag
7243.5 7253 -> -0.07 mag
